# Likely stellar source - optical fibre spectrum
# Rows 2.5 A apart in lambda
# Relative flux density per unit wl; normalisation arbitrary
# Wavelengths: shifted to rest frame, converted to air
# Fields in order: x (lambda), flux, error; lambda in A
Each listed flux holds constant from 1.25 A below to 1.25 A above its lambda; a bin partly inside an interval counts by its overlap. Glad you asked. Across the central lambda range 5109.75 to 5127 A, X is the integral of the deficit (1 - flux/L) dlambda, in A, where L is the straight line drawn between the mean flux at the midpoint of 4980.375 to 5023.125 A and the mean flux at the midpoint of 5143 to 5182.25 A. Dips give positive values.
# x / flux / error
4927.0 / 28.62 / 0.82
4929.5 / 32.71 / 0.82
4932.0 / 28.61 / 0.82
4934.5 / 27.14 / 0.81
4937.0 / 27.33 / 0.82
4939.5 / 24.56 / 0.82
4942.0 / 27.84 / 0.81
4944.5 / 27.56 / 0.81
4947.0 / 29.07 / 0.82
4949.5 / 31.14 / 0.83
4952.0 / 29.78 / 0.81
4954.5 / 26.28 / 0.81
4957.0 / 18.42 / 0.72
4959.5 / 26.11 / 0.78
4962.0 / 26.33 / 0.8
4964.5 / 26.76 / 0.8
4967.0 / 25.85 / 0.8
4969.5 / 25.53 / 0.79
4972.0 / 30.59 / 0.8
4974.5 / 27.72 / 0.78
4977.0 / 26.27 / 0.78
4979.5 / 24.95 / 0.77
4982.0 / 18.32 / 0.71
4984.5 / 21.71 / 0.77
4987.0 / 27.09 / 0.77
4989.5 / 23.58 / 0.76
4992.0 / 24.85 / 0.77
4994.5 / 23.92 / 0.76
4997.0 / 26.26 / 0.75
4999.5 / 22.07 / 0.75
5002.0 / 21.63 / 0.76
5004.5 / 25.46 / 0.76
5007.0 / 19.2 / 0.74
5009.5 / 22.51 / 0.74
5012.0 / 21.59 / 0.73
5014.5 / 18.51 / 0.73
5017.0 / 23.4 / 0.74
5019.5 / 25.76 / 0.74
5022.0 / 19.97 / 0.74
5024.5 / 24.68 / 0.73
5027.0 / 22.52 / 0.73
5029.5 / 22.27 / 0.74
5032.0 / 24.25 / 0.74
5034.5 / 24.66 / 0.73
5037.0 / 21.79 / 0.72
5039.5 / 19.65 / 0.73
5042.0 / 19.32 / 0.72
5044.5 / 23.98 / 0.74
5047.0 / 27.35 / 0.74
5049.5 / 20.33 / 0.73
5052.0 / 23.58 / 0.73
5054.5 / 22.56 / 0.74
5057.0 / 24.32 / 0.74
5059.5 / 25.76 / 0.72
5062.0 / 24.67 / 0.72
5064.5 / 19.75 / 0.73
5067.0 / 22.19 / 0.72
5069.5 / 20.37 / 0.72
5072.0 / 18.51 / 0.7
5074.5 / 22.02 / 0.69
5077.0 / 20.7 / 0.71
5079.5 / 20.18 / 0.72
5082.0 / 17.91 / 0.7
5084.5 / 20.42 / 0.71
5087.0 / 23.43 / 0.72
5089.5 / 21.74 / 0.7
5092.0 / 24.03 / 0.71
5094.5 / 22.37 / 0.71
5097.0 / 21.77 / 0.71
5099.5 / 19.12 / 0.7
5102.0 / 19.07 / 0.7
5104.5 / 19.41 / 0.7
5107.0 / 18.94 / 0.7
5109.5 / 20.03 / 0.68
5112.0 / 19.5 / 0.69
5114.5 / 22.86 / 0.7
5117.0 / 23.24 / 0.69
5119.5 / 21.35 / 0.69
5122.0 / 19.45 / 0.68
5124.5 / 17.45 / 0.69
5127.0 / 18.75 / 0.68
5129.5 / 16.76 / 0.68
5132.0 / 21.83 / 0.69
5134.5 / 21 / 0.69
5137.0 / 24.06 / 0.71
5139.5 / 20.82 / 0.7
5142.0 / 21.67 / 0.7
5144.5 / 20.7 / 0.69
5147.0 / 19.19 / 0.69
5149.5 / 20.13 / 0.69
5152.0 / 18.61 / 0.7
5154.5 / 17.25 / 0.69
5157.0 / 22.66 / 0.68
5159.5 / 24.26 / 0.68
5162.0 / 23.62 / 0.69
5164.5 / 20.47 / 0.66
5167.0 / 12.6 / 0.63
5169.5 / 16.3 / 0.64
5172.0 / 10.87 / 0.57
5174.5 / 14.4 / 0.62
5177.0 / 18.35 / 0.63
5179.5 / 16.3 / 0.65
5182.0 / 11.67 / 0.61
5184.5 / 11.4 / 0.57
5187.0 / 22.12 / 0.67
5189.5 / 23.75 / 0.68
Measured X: -0.9 A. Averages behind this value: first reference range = 22.7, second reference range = 18.1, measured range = 20.5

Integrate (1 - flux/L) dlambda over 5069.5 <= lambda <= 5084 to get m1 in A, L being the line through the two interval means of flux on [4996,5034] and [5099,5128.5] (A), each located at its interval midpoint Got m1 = 0.7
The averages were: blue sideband 22.7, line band 19.9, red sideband 19.9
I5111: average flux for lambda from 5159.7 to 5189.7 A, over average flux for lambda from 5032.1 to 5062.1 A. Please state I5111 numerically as 0.7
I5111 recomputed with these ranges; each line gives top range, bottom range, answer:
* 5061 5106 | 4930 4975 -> 0.77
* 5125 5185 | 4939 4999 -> 0.72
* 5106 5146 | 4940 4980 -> 0.76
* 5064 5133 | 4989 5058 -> 0.90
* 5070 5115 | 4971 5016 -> 0.87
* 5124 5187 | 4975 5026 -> 0.80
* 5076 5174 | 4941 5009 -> 0.79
